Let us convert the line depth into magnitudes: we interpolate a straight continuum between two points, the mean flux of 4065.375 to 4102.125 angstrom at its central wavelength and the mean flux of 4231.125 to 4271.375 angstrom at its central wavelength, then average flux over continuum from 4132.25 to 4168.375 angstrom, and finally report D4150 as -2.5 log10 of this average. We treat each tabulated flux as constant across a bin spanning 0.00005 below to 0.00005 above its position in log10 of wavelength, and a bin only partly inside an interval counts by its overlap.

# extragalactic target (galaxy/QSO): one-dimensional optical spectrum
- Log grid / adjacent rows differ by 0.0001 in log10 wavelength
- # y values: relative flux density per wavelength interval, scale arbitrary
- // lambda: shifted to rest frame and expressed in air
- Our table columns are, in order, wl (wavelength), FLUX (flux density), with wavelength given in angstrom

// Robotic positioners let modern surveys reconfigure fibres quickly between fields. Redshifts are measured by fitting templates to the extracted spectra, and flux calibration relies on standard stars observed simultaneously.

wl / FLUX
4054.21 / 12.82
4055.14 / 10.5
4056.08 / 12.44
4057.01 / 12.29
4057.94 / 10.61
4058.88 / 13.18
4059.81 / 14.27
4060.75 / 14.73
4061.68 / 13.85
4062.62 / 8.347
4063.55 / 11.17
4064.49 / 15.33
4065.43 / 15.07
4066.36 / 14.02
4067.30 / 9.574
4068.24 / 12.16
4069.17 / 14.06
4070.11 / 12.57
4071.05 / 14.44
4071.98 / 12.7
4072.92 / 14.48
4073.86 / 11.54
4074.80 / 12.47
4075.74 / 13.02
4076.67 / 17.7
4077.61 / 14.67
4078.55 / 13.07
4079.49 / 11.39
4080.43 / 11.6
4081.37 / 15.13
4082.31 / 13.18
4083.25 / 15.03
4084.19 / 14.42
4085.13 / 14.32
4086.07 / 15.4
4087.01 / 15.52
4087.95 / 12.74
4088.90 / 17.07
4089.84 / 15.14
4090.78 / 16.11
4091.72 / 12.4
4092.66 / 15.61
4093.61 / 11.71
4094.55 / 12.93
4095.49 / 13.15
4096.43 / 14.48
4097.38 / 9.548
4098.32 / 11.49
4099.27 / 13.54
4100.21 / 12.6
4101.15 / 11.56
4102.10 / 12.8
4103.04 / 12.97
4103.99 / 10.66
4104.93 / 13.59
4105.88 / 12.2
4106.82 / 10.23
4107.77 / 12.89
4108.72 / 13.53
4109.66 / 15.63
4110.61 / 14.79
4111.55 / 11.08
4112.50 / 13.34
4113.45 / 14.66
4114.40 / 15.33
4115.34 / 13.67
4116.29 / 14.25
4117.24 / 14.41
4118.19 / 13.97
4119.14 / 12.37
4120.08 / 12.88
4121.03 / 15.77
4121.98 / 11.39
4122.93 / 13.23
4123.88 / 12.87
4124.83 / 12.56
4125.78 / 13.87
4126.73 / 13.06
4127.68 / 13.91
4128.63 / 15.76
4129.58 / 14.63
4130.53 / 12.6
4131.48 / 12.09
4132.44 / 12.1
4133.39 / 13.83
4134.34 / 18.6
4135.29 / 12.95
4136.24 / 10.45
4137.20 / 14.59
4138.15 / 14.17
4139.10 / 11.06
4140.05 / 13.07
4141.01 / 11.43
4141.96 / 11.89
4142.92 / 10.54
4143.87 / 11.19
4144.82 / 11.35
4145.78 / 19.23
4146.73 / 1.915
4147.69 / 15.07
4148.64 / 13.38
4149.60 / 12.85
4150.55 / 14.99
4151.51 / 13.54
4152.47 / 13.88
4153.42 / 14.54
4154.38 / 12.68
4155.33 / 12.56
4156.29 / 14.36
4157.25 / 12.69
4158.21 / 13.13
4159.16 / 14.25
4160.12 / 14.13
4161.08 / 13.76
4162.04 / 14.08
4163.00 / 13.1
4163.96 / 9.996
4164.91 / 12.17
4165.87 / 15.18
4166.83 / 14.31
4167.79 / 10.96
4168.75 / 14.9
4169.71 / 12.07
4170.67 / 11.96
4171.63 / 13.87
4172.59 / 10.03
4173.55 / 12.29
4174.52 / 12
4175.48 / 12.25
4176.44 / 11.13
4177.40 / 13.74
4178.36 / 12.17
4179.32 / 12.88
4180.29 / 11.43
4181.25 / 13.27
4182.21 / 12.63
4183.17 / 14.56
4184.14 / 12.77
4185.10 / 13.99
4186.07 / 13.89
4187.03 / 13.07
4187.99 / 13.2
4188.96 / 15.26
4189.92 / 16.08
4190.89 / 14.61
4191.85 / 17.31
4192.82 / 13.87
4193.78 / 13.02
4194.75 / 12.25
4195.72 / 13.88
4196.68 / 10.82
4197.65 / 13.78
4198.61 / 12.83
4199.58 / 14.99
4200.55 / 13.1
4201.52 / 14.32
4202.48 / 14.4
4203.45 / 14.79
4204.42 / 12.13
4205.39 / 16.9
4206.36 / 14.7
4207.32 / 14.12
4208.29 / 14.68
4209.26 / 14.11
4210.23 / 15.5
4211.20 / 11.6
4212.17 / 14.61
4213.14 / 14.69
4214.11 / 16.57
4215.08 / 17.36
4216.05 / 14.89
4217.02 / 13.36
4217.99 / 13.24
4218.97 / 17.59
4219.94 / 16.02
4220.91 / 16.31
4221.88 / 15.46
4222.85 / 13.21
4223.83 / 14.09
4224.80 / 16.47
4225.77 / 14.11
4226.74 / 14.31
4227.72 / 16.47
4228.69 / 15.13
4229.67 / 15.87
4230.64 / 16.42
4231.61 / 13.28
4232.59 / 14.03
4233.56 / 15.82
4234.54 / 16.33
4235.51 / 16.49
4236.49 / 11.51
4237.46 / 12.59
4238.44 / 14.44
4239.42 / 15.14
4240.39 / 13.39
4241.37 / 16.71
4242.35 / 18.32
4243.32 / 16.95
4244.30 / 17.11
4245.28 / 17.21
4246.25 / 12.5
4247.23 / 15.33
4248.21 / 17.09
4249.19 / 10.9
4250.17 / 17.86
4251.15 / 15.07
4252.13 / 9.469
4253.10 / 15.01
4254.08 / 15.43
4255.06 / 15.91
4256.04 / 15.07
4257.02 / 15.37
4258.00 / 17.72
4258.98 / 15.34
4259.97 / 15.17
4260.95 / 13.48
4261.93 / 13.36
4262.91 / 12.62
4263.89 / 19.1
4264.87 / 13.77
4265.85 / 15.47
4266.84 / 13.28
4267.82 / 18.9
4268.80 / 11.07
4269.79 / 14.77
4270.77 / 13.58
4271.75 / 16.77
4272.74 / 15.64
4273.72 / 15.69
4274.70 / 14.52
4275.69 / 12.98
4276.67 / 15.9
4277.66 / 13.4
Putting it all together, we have 0.08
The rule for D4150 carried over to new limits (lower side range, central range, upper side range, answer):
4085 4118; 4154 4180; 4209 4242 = 0.11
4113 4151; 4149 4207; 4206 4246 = 0.06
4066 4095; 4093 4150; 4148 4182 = 0.03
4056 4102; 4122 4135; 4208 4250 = 0.02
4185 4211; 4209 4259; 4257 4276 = -0.04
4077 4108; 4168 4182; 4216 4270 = 0.15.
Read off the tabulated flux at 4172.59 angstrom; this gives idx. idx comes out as 10.03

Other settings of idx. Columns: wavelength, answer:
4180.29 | 11.43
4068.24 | 12.16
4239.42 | 15.14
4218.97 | 17.59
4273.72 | 15.69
